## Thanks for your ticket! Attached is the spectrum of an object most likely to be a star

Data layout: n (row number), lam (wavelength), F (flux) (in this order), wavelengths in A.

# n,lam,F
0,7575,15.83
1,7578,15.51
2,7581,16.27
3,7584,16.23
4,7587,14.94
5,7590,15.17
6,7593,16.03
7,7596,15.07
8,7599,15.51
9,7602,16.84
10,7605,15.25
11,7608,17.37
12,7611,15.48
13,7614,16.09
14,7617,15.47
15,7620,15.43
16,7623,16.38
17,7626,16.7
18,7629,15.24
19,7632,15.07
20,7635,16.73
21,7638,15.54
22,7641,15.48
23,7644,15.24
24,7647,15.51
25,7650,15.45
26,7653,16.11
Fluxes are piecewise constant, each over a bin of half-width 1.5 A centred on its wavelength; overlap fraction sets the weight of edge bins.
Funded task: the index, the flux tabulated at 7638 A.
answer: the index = 15.54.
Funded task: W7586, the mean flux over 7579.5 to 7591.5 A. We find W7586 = 15.7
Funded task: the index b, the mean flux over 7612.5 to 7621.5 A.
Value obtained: 15.7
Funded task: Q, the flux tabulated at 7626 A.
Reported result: 16.7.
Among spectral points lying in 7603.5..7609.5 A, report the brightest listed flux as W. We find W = 17.37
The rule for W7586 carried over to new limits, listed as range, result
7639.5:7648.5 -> 15.4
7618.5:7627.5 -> 16.2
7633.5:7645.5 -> 15.7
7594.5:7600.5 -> 15.3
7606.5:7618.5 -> 16.1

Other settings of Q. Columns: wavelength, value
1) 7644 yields 15.24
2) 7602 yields 16.84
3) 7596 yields 15.07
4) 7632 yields 15.07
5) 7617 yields 15.47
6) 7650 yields 15.45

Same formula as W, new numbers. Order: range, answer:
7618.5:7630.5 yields 16.7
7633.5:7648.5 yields 16.73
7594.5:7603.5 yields 16.84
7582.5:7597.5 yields 16.23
